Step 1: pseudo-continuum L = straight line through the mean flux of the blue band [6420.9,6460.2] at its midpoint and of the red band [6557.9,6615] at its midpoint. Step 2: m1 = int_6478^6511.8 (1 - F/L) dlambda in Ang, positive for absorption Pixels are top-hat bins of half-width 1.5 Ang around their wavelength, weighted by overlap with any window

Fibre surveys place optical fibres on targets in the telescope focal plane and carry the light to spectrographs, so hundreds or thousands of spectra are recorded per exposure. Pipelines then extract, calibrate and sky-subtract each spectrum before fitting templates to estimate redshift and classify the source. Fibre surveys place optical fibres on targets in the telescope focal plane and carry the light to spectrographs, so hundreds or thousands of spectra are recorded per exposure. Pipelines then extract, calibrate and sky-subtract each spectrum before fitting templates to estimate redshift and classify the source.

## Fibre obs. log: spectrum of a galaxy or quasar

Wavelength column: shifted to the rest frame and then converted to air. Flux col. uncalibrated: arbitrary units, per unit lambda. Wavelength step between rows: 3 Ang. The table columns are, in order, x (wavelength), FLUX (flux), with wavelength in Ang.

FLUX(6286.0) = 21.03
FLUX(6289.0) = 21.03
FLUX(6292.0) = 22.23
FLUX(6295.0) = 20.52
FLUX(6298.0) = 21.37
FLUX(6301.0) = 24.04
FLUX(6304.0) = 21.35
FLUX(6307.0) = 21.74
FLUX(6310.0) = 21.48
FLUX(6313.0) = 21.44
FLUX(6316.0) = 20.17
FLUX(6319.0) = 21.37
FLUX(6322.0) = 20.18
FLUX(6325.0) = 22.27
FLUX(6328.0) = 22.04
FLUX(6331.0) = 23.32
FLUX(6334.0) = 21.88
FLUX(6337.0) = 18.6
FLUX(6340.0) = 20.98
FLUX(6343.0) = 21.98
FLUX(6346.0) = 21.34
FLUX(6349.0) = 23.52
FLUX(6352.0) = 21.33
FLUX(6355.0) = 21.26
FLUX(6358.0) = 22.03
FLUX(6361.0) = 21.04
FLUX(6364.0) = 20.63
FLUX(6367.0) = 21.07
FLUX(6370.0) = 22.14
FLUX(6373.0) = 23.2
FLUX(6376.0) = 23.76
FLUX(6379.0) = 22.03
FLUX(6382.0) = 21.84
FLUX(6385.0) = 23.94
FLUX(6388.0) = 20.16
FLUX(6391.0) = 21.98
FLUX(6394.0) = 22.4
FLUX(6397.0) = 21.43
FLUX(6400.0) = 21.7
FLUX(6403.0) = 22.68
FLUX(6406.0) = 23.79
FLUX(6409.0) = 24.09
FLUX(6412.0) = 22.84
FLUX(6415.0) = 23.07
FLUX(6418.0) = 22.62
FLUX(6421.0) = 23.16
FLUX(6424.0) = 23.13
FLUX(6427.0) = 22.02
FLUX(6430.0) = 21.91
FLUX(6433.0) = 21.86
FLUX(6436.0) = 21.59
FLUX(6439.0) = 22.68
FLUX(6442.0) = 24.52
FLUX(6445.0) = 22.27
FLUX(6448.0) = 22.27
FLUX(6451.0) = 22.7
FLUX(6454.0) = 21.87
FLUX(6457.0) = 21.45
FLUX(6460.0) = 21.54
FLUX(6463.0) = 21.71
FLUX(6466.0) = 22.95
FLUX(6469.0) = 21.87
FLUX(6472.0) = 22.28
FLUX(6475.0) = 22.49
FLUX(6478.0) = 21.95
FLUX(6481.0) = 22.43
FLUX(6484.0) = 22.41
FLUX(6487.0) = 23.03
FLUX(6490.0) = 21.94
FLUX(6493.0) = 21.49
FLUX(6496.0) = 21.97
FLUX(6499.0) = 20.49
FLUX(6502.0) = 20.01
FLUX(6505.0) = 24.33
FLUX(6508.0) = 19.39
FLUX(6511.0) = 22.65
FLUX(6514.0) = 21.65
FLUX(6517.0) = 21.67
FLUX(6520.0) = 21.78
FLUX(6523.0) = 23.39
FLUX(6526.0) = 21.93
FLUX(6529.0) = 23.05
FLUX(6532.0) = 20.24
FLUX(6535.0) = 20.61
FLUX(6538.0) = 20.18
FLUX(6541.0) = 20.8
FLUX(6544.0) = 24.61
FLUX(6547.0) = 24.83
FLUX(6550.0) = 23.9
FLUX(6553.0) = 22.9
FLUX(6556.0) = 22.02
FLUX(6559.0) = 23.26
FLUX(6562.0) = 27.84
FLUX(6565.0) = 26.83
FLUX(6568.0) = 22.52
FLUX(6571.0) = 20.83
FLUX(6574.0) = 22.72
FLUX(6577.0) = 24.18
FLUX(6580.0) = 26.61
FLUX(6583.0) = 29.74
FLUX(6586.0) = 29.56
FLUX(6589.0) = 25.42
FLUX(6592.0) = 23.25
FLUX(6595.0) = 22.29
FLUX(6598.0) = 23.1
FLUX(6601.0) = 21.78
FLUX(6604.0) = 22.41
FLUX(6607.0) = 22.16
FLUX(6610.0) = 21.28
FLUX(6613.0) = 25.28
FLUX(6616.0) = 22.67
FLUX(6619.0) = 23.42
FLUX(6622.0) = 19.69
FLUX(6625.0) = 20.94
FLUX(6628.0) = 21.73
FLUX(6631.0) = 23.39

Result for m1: 1.82 Ang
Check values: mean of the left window 22.4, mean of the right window 24.3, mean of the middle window 21.8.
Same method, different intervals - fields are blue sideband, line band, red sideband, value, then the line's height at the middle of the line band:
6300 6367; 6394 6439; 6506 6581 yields -1.1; 22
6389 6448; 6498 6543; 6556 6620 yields 3.8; 23.5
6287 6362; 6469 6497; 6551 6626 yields 0.8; 22.9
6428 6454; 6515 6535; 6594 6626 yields 0.4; 22.4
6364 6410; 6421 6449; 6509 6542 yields -0.5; 22.1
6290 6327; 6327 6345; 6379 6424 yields 0.3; 21.8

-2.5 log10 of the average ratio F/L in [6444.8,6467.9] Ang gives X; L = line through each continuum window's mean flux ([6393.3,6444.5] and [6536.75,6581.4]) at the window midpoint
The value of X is 0.04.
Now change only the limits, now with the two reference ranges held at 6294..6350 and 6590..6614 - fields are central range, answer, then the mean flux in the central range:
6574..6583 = -0.14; 25.7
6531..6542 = 0.10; 20.5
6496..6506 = 0.04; 21.5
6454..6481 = 0.01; 22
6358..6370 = 0.03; 21.2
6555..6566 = -0.11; 25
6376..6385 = -0.04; 22.6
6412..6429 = -0.04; 22.8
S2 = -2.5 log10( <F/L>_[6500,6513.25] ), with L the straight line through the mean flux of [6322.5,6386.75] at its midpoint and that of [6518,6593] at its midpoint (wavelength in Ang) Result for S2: 0.083 mag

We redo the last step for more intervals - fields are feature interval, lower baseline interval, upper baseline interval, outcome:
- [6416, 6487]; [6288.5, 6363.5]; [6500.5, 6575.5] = -0.01 mag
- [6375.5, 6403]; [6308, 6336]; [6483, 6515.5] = -0.02 mag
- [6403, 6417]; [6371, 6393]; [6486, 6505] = -0.05 mag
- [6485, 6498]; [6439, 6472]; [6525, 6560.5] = 0.01 mag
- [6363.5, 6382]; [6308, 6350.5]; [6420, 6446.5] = -0.01 mag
